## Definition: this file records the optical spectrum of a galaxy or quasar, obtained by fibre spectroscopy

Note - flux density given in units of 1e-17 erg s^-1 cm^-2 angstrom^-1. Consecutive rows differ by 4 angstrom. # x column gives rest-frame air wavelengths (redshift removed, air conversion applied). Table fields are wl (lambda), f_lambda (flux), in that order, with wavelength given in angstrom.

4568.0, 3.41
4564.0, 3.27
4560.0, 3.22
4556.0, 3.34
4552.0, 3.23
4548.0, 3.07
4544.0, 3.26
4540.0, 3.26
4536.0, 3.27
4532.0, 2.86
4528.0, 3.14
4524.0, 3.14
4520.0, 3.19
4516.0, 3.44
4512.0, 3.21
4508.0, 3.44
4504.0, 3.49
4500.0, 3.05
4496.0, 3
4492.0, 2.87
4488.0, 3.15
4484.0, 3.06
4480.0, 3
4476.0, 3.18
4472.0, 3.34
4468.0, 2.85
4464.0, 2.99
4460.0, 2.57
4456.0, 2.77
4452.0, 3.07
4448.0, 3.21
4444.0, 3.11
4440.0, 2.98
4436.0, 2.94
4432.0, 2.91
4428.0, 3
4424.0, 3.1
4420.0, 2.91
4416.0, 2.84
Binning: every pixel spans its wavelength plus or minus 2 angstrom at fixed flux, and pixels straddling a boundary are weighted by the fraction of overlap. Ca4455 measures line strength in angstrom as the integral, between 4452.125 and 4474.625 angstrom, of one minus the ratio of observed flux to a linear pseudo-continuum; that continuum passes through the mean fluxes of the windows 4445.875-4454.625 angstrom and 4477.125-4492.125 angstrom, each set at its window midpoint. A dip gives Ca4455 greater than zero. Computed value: 1.2 angstrom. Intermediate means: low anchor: 3.11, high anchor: 3.05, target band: 2.93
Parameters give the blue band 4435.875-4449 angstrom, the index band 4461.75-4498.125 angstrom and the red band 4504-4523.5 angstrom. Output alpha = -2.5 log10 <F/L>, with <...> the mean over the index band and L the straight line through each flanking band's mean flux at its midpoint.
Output 0.054 mag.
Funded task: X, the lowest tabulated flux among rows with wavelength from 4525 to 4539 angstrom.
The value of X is 2.86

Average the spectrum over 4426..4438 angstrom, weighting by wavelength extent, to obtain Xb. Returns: 2.95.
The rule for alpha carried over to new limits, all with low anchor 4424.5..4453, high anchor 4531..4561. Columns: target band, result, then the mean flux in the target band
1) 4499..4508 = -0.07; 3.33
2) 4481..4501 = 0.03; 3.02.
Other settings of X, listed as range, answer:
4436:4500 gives 2.57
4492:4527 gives 2.87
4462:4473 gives 2.85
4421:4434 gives 2.91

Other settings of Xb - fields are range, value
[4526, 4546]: 3.16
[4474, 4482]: 3.09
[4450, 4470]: 2.85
